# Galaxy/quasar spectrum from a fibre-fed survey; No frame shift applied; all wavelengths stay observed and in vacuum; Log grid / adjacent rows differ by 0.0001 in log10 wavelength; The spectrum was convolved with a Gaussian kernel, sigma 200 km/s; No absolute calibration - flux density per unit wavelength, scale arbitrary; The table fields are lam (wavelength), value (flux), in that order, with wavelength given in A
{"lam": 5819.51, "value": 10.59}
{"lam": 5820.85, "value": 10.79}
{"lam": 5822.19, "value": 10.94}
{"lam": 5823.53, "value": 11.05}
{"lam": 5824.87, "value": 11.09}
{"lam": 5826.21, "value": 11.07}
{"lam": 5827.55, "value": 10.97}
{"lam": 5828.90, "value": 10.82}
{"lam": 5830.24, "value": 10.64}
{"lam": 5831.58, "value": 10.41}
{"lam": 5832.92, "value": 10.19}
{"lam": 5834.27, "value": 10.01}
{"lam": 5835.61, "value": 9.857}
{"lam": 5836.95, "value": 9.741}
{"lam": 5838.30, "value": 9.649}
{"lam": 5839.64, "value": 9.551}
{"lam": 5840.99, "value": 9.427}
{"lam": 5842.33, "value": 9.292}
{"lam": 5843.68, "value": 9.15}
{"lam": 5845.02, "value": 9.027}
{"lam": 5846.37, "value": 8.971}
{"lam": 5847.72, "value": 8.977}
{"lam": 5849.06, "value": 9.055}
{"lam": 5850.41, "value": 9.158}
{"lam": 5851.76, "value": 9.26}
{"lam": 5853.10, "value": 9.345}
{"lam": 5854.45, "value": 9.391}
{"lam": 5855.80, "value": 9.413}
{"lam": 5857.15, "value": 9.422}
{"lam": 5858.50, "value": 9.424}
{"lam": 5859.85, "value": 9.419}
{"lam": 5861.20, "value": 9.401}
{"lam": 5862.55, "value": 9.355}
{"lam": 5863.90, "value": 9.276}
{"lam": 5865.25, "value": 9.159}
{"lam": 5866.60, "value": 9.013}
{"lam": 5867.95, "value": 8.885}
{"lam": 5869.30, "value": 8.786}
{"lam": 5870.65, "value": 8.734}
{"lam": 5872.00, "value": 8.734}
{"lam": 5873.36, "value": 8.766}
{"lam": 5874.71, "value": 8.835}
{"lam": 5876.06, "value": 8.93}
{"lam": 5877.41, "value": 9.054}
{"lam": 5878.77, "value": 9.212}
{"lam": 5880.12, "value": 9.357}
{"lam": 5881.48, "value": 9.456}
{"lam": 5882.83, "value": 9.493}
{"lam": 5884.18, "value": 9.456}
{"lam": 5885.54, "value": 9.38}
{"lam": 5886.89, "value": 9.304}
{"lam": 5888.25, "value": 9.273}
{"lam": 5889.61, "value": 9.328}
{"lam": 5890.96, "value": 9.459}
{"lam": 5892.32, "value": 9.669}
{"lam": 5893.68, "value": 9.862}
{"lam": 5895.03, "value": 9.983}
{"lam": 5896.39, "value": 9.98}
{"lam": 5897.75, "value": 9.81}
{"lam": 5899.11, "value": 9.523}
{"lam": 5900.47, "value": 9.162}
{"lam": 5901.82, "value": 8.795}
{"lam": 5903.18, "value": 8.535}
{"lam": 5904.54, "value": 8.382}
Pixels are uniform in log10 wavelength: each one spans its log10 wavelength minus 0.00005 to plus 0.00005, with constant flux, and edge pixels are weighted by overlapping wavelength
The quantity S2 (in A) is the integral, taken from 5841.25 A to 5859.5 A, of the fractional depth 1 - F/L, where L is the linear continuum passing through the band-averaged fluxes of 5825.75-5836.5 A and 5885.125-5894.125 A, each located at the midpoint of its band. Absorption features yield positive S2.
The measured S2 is 1.6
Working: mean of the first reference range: 10.5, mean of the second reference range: 9.46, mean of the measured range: 9.23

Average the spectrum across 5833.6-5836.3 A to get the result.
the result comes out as 9.96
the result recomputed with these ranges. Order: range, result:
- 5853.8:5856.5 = 9.39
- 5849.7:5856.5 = 9.31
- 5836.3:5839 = 9.69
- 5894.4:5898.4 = 9.91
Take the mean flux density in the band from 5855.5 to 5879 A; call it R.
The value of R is 9.09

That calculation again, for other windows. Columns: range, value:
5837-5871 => 9.23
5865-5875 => 8.85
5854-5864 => 9.39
